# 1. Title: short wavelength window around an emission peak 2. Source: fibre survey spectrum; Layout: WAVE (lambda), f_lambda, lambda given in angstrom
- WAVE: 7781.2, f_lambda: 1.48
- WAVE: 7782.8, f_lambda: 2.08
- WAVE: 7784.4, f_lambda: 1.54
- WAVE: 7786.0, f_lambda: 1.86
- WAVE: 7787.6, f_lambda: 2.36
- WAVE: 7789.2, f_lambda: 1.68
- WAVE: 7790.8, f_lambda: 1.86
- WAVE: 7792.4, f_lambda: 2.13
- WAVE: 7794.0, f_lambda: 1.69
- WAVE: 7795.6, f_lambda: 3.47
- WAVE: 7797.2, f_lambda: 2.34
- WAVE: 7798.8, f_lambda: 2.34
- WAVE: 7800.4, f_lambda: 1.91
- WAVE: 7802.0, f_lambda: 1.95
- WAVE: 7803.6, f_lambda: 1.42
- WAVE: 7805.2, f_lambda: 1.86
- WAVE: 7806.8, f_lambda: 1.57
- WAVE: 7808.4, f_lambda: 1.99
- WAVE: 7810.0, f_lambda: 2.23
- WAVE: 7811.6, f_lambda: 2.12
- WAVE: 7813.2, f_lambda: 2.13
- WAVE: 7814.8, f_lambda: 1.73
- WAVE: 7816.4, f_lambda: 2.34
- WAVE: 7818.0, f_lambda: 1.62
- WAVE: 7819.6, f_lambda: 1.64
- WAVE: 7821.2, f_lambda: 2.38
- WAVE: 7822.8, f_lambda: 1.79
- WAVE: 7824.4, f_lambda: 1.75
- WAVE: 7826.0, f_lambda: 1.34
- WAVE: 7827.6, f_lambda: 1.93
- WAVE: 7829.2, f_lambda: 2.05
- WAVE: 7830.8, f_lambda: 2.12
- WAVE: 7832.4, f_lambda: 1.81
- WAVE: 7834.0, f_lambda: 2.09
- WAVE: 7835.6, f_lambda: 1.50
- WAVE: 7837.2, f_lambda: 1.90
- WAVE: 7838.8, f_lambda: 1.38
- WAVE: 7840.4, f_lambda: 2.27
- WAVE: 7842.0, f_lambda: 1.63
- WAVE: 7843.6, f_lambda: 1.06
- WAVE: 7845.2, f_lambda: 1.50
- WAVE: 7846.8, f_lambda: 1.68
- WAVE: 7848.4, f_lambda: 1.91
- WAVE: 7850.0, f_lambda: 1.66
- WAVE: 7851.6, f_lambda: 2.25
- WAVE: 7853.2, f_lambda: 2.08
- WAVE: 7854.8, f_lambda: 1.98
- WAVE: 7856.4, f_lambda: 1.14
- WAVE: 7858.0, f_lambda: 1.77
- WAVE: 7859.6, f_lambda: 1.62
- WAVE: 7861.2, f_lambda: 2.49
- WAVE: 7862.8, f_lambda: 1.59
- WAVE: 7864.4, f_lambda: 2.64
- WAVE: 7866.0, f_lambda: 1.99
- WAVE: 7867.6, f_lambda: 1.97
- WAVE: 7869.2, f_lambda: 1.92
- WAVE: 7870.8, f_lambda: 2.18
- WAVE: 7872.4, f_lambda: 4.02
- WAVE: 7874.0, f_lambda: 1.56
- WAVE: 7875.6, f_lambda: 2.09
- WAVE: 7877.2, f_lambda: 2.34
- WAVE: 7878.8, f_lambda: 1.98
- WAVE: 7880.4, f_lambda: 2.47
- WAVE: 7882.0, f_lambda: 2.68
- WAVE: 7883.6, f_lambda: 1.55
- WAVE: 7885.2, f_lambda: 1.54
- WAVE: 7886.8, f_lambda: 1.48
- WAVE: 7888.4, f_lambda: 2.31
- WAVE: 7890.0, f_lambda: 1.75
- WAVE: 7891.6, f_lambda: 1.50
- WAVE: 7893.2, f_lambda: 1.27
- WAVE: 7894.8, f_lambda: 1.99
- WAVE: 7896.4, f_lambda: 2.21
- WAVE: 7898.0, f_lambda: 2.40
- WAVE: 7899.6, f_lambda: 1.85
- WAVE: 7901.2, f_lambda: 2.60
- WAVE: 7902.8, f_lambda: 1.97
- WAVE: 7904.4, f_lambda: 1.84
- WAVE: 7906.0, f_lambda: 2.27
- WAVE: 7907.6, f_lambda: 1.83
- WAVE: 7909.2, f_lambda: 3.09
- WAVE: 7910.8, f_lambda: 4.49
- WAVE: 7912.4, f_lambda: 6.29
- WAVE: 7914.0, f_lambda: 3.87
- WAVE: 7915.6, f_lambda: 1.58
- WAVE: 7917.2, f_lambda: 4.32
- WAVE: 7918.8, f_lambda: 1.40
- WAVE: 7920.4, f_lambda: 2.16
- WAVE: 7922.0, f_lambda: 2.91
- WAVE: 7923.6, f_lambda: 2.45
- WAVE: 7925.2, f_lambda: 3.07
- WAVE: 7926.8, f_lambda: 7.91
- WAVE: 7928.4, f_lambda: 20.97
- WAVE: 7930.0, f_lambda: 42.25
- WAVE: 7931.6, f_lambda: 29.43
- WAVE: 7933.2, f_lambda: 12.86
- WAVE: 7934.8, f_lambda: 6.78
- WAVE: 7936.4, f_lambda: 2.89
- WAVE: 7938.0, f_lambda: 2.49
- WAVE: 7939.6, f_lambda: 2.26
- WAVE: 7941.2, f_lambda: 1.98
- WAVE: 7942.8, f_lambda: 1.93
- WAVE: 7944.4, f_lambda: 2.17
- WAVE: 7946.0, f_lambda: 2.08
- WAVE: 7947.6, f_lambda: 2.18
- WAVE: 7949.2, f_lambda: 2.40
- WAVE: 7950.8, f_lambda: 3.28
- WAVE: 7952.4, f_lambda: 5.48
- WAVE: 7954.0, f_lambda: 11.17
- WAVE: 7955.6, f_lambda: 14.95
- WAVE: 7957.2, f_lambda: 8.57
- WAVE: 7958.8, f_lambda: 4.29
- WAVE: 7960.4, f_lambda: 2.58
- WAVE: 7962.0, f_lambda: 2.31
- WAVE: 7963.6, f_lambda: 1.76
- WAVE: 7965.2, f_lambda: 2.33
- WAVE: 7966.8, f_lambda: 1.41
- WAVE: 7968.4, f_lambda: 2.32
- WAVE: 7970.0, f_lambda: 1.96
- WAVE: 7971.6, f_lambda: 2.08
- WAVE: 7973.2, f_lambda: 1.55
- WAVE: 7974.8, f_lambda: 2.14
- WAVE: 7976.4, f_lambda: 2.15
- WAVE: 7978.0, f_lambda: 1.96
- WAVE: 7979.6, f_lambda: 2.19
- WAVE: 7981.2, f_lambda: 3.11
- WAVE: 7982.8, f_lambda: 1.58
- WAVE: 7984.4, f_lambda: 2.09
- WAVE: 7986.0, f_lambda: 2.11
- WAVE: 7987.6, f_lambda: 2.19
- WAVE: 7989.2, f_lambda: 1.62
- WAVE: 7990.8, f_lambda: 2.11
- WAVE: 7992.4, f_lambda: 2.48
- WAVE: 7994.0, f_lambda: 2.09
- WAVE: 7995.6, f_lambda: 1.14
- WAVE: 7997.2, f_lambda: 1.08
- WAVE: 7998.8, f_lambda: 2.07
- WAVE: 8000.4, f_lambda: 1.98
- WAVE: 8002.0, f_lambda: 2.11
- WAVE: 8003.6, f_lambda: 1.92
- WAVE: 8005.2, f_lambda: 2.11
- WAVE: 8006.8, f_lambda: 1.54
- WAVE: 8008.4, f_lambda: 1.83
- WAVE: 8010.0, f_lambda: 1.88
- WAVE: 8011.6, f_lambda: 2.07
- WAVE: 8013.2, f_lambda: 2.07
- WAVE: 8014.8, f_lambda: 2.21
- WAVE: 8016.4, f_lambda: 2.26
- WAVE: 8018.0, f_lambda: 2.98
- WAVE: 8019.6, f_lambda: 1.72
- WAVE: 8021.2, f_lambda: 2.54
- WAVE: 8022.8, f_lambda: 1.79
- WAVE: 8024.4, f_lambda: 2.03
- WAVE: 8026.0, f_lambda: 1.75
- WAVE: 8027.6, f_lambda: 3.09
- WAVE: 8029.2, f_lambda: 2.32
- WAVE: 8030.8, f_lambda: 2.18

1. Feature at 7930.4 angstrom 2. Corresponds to H-alpha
